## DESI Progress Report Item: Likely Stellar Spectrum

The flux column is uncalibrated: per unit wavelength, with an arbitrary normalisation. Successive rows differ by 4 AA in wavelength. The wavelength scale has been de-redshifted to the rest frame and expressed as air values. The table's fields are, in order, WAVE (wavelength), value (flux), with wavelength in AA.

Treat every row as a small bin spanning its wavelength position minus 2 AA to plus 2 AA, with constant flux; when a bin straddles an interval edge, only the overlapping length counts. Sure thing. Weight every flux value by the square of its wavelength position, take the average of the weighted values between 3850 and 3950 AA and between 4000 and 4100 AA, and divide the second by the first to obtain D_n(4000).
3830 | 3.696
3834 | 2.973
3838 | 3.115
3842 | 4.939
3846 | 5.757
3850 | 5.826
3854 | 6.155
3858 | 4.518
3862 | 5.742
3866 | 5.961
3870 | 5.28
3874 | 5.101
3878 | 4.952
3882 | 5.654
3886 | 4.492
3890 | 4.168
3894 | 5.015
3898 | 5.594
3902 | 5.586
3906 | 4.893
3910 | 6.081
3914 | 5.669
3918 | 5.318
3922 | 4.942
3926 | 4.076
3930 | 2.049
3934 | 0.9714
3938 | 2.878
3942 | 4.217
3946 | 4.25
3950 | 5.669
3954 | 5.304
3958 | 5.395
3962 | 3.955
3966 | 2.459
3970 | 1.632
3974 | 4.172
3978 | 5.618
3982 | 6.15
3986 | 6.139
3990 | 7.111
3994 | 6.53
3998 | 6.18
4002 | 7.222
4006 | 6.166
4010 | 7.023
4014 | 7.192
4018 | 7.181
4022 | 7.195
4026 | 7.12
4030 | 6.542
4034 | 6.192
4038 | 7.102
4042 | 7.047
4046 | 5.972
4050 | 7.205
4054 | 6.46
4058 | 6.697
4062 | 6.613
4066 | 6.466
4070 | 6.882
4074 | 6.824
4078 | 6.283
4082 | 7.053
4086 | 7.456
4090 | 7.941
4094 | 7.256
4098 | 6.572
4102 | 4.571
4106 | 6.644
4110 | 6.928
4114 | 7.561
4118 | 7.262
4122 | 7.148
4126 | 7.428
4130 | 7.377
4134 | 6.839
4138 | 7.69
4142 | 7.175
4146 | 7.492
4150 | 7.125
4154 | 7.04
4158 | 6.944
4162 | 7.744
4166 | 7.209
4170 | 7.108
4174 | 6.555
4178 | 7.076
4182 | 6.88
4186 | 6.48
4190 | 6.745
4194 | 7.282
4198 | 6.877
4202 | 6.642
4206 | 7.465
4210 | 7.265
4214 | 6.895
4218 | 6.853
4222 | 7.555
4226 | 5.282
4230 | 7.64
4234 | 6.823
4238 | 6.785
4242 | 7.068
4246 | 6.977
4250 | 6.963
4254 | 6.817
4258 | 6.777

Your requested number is 1.55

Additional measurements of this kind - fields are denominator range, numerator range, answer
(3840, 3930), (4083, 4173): 1.55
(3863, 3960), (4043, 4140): 1.59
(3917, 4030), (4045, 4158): 1.42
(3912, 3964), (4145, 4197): 1.88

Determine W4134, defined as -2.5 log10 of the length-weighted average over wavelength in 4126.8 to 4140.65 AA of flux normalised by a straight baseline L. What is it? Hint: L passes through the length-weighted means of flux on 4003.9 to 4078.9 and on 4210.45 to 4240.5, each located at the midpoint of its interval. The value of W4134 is -0.08 mag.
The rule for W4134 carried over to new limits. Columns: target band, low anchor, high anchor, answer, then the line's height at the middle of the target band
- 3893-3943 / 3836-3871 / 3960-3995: 0.15 mag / 5.03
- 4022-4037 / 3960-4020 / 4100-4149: -0.12 mag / 6.05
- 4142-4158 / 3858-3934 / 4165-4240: -0.10 mag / 6.57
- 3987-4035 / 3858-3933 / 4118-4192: -0.15 mag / 5.92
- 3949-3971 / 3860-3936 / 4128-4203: 0.28 mag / 5.34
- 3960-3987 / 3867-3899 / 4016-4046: 0.41 mag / 6.15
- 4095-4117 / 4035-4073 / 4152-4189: 0.05 mag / 6.84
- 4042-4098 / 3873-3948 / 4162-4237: -0.17 mag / 5.85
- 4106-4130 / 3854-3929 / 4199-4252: -0.14 mag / 6.36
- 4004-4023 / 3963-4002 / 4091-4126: -0.23 mag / 5.59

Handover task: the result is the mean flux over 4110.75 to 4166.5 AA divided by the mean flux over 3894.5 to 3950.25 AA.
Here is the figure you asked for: 1.6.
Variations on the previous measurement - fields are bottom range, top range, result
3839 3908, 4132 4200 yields 1.35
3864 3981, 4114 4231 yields 1.56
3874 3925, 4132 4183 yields 1.38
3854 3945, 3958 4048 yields 1.27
